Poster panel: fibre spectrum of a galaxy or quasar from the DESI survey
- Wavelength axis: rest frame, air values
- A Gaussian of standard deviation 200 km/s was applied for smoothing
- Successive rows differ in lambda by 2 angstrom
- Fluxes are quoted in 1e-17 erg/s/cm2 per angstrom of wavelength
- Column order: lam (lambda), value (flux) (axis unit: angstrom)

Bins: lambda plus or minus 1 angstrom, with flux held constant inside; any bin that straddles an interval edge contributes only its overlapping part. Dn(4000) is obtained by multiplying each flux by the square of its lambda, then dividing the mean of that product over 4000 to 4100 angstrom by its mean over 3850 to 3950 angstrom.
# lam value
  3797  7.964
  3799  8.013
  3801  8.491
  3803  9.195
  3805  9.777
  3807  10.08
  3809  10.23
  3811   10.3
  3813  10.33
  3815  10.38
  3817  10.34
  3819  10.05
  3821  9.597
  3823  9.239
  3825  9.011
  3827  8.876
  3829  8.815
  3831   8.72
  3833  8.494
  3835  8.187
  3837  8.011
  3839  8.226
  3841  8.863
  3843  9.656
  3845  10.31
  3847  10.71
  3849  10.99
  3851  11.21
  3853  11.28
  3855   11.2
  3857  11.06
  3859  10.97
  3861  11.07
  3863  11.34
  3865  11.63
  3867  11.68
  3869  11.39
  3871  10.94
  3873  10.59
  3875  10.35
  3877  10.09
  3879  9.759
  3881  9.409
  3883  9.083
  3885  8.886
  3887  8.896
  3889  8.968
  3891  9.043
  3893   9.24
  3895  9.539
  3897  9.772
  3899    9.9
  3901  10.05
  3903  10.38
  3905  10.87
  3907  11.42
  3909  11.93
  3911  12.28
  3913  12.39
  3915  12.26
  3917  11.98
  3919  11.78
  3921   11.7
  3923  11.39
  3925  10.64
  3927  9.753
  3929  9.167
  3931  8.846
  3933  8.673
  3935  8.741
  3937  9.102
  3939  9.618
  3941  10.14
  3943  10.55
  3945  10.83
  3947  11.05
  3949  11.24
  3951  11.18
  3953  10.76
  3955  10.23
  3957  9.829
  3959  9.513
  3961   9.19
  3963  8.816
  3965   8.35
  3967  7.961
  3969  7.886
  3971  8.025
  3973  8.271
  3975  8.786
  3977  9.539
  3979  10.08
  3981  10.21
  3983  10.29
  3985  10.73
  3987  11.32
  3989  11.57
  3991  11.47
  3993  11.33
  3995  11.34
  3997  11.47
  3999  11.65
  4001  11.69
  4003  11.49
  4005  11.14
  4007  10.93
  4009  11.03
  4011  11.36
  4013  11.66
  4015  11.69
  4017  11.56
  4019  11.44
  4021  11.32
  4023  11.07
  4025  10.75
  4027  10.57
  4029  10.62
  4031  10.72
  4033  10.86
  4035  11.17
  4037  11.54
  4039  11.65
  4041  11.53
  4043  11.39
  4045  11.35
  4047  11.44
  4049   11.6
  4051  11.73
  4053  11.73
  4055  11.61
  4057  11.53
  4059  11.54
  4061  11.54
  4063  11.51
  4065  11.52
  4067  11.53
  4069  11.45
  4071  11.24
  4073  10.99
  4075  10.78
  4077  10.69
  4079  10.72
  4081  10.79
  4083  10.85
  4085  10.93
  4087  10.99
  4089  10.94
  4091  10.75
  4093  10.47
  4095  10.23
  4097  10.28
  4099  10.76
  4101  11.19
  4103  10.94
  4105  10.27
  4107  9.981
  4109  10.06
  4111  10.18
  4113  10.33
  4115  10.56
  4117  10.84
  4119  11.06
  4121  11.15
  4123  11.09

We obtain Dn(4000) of 1.15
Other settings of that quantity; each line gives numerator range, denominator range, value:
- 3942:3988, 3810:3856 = 1.08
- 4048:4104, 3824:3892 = 1.25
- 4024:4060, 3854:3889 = 1.18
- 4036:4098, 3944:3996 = 1.17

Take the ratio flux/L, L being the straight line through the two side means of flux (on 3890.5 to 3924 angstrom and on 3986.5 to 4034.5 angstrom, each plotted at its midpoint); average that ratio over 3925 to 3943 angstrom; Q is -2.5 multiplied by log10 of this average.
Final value 0.17 mag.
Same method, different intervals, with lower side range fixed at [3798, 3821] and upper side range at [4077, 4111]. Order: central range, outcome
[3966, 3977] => 0.23 mag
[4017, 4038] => -0.06 mag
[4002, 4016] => -0.10 mag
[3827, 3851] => 0.07 mag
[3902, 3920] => -0.16 mag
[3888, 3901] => 0.06 mag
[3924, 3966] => 0.04 mag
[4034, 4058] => -0.10 mag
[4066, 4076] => -0.06 mag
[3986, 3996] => -0.11 mag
